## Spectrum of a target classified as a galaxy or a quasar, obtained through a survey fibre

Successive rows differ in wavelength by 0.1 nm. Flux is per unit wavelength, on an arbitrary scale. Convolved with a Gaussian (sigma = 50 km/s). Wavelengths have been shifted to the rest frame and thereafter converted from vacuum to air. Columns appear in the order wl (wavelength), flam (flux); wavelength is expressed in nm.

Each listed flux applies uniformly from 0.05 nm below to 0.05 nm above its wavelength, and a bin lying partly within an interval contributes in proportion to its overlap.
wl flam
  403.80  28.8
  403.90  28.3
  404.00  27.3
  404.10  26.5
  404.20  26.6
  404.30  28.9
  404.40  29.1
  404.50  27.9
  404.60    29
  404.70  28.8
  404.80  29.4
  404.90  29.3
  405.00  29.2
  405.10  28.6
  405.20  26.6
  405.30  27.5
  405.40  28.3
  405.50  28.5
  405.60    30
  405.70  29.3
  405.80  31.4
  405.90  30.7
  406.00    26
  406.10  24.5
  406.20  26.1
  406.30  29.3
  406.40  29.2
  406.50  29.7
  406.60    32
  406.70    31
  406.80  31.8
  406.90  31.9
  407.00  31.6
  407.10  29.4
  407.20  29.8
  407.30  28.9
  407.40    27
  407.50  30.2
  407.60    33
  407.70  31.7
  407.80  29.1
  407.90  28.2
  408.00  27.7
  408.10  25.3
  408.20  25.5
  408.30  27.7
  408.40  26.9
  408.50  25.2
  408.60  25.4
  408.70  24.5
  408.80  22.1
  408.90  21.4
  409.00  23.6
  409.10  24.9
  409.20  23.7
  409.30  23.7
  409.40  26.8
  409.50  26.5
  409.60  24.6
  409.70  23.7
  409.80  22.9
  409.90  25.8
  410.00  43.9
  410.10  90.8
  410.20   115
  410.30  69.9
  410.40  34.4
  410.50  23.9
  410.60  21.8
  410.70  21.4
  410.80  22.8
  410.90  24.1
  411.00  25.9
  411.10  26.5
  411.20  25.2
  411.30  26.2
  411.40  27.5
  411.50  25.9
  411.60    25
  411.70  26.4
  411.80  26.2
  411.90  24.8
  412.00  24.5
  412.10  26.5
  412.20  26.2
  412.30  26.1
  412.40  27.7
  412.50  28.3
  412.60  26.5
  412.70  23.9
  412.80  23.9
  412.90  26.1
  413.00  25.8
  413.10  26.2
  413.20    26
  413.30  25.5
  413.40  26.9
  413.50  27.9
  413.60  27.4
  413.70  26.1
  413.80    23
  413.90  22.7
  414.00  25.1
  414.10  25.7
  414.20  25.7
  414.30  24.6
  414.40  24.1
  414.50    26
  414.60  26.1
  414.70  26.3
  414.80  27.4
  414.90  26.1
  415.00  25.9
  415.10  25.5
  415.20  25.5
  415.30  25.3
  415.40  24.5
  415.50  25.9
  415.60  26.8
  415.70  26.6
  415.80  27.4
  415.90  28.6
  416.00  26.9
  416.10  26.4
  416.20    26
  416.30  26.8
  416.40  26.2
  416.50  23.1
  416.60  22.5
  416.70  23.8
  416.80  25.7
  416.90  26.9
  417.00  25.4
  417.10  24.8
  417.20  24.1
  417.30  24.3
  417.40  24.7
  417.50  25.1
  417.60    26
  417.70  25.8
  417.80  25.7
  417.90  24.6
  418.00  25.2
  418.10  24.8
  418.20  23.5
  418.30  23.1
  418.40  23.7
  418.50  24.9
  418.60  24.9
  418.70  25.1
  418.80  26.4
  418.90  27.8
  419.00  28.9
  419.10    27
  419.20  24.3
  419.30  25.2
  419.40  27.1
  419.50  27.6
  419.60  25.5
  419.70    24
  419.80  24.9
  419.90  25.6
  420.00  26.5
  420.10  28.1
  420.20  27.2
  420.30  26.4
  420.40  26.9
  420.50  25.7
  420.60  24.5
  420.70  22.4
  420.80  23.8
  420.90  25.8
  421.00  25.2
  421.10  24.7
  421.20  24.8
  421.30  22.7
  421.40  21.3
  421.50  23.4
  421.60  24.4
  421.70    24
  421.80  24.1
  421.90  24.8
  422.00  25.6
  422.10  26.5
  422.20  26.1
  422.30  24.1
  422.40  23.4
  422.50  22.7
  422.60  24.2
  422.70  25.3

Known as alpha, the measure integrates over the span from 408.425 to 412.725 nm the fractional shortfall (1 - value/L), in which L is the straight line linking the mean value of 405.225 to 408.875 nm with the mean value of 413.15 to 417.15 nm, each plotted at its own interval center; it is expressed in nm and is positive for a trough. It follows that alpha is -0.48 nm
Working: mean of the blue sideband 28.4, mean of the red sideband 25.7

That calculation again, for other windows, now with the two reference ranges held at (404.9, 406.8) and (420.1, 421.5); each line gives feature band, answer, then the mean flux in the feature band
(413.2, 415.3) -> 0.07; 25.7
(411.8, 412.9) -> 0.05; 25.9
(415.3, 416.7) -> 0.01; 25.9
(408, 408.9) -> 0.09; 25.2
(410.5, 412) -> 0.13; 24.9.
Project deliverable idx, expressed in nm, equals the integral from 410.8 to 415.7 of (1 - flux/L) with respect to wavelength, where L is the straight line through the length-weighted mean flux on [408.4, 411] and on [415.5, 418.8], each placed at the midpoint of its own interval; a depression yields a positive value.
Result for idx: 0.59 nm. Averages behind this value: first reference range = 33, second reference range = 25.3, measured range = 25.8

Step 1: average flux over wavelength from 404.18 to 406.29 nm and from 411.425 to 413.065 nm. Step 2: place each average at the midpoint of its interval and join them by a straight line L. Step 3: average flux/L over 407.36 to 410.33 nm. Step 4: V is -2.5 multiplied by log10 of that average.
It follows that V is -0.22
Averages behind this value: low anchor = 28.4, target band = 33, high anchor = 25.9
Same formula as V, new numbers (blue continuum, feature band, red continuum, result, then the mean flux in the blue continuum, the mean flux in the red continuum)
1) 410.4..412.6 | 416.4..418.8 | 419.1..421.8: 0.02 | 25.6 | 25.1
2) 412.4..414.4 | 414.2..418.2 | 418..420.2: 0.01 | 25.7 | 25.7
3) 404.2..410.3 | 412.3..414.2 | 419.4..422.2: 0.10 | 30.8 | 25.1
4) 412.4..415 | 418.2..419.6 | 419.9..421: 0.00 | 25.8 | 25.7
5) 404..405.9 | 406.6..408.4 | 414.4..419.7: -0.05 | 28.6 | 25.6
